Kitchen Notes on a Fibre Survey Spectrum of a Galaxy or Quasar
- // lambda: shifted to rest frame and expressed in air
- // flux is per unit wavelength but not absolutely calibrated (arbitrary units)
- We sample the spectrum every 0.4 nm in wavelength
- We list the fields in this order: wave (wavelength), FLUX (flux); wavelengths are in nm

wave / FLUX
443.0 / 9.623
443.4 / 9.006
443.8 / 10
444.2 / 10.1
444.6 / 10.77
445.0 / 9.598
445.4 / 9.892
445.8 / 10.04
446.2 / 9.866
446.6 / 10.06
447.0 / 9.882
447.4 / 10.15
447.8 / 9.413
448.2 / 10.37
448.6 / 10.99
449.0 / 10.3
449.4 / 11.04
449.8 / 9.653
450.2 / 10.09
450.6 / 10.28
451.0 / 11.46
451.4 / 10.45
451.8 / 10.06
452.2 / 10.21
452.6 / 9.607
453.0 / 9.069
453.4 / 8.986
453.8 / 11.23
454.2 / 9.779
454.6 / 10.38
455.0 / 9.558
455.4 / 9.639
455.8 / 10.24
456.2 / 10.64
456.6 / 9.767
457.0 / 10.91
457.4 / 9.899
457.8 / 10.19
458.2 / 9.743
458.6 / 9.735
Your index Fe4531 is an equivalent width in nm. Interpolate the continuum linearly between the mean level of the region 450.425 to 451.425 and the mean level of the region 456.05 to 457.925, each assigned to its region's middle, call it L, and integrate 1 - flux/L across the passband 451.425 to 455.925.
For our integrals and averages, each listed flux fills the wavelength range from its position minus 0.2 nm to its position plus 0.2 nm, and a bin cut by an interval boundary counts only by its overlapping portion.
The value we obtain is 0.28 nm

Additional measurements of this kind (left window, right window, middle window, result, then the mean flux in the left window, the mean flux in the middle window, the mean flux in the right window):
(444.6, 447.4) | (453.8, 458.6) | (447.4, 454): -0.110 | 9.97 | 10.2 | 10.1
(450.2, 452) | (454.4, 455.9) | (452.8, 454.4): 0.061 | 10.5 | 9.77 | 9.94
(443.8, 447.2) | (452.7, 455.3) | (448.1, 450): -0.103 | 10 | 10.5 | 9.82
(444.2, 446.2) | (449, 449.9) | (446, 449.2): 0.041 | 10.1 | 10.1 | 10.4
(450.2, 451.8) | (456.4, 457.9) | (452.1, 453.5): 0.135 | 10.6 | 9.45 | 10.2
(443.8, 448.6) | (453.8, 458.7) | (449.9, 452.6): -0.070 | 10.1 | 10.3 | 10.1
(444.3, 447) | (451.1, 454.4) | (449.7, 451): -0.035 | 10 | 10.3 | 9.97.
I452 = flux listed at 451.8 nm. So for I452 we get 10.06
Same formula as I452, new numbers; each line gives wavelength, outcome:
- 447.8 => 9.413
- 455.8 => 10.24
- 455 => 9.558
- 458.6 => 9.735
